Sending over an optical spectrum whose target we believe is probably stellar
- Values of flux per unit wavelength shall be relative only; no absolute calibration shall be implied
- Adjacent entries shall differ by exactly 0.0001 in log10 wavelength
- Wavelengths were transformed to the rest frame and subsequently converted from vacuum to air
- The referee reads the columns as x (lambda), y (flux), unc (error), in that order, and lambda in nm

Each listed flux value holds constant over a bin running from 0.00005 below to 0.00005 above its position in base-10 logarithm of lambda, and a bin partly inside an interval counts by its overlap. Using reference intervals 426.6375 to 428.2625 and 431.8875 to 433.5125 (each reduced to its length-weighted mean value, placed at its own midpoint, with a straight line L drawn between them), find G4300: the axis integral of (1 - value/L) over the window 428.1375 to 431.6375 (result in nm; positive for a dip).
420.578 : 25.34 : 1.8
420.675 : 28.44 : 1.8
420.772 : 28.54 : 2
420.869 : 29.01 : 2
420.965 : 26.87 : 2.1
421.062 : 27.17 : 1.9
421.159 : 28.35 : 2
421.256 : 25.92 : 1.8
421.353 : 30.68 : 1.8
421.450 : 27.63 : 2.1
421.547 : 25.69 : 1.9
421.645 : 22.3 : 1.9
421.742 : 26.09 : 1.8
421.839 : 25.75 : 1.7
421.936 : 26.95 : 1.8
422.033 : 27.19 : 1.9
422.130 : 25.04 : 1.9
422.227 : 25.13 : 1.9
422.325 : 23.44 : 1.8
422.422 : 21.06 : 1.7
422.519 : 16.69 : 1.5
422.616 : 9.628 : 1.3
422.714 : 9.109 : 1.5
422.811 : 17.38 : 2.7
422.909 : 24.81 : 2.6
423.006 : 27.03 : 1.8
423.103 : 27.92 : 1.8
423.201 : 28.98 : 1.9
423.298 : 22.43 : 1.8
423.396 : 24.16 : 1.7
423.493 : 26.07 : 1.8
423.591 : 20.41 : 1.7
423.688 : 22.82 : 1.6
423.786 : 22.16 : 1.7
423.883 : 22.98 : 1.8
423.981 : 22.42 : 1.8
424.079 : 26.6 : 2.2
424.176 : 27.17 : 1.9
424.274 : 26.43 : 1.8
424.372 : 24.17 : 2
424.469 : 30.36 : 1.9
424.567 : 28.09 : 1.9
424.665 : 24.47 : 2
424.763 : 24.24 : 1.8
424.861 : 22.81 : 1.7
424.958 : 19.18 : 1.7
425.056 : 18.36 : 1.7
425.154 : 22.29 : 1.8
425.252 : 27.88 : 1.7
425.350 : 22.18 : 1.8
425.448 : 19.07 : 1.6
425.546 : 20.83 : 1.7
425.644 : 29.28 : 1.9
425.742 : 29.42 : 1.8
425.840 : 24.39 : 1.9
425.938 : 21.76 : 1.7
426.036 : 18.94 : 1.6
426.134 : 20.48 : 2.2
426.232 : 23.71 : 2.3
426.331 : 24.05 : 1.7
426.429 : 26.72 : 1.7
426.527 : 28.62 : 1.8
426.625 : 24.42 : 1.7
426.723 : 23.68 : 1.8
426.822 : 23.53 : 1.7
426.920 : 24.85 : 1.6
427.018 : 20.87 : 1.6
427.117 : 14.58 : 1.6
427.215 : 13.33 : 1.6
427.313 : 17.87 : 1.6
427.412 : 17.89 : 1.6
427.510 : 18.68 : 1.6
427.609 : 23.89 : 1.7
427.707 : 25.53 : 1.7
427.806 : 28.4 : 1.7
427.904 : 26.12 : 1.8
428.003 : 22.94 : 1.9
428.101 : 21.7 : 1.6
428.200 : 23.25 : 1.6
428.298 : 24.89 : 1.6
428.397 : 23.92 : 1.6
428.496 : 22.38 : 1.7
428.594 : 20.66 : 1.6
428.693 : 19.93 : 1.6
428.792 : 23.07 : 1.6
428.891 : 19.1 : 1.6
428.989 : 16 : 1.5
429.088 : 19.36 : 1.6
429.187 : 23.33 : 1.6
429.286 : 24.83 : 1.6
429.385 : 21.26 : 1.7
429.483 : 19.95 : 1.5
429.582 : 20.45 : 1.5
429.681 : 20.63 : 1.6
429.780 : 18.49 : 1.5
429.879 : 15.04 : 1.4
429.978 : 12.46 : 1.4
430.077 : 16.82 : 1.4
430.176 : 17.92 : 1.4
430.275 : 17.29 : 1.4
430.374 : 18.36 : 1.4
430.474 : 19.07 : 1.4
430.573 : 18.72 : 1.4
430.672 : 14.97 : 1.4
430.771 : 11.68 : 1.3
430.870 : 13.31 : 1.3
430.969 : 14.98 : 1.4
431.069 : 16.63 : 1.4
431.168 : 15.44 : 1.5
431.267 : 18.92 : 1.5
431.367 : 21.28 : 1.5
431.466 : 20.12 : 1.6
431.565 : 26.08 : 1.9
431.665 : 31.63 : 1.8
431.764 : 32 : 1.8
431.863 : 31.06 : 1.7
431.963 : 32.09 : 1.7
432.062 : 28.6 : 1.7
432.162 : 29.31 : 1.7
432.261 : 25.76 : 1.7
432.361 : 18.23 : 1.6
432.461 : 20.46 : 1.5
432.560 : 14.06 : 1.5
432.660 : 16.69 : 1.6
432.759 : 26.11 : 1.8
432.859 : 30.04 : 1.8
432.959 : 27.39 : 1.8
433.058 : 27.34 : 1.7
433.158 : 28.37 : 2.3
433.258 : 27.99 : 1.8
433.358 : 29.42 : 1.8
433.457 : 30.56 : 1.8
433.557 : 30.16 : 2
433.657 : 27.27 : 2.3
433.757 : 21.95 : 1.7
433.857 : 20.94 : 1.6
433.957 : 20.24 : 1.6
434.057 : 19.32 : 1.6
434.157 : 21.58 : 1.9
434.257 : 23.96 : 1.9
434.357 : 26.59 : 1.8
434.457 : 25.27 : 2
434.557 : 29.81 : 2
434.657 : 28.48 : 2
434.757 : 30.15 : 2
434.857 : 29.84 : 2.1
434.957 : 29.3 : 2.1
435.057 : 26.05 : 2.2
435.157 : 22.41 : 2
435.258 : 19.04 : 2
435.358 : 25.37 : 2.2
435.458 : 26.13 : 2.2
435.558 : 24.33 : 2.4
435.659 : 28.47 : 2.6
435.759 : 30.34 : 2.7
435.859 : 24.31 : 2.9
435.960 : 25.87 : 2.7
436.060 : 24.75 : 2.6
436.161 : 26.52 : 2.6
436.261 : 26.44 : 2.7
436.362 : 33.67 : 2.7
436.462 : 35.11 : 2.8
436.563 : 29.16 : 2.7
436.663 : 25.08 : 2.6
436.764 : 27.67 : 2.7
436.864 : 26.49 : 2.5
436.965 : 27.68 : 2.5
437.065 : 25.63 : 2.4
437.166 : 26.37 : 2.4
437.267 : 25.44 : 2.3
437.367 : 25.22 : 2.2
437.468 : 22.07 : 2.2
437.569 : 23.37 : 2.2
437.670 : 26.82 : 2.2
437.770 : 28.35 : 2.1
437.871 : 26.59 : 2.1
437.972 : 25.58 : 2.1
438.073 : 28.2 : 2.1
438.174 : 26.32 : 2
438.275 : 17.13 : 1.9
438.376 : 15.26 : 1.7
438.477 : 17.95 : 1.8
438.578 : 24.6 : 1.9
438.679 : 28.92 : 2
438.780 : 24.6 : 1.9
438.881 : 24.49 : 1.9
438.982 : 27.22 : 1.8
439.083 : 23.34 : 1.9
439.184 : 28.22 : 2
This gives 0.646 nm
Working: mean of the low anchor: 21.8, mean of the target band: 19.2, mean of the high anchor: 25.9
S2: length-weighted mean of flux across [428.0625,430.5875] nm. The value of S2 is 20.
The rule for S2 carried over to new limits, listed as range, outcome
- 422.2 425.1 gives 22.9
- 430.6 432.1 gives 21.8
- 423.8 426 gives 24.2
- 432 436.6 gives 25.9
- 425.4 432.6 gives 21.5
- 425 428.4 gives 22.8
